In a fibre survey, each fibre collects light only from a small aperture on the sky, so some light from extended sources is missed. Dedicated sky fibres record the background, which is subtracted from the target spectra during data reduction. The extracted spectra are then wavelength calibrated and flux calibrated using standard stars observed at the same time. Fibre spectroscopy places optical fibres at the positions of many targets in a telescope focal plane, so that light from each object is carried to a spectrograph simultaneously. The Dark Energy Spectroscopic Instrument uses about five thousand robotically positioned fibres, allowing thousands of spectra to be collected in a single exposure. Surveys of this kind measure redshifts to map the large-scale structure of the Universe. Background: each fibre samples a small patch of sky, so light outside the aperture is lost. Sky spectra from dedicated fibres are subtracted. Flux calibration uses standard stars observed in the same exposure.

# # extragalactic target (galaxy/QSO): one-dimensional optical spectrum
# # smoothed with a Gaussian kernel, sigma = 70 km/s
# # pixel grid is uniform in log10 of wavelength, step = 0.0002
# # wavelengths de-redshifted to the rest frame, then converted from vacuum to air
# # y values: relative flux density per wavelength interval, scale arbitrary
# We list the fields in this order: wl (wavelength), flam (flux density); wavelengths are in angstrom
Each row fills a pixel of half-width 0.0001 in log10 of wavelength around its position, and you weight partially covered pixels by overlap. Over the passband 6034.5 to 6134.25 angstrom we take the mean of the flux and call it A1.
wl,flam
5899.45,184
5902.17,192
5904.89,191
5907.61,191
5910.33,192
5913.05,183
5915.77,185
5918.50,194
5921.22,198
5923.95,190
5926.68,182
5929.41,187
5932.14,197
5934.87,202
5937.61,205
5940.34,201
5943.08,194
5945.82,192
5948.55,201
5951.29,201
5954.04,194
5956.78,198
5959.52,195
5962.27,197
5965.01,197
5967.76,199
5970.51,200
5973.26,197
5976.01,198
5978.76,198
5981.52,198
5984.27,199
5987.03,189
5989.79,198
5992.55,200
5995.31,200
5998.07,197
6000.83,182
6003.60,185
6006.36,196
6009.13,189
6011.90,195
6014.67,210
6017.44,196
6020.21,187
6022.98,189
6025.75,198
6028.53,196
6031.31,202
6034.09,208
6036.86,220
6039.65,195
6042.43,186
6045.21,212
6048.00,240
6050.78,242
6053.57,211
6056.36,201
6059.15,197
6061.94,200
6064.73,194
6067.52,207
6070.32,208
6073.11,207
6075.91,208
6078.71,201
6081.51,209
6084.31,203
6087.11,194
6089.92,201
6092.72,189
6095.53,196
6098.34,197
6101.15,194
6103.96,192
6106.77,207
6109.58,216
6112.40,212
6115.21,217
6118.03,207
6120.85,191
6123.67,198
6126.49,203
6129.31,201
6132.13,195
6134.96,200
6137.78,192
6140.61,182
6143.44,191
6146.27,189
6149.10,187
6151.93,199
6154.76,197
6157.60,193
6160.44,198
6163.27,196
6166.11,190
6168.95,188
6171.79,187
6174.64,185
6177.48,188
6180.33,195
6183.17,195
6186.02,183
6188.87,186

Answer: 204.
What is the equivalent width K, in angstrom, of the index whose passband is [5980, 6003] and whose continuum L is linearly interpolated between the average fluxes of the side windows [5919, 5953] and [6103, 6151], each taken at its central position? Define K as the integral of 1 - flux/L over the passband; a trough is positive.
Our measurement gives 0.2 angstrom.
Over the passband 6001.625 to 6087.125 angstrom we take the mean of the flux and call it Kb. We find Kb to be 203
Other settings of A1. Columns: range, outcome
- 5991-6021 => 194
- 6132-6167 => 193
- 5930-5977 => 198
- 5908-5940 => 193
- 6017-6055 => 206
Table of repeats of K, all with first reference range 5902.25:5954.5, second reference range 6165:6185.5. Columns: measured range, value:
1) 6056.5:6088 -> -1.89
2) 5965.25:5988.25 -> -0.53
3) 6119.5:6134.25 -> -0.58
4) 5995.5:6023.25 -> -0.12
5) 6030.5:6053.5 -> -2.59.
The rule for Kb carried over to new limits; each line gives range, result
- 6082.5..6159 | 198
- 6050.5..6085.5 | 206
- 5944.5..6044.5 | 197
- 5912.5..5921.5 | 190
